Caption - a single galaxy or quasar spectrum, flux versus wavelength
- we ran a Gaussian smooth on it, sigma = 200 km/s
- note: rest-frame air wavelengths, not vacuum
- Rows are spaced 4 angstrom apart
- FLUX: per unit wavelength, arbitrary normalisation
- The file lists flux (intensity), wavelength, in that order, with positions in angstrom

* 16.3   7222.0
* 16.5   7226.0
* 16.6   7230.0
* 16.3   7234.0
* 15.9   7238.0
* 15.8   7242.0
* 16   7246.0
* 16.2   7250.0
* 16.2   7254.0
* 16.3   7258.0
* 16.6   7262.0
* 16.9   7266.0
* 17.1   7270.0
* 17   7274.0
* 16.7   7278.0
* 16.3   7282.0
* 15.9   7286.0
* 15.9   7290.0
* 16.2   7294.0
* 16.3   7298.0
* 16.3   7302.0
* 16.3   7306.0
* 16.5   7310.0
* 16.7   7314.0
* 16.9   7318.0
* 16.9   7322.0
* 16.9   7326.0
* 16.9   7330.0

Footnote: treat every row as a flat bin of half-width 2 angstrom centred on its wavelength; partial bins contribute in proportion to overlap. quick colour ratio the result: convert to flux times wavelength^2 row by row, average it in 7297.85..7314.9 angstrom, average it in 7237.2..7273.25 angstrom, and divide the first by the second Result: 1.02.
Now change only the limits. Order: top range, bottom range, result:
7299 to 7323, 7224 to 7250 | 1.05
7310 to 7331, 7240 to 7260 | 1.07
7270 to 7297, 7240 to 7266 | 1.02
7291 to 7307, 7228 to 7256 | 1.02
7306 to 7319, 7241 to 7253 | 1.06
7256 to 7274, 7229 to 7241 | 1.04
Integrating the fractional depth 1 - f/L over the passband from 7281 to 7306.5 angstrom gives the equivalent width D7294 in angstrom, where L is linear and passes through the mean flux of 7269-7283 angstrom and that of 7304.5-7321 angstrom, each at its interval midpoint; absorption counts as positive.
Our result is 0.8 angstrom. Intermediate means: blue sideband 16.8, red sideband 16.6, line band 16.2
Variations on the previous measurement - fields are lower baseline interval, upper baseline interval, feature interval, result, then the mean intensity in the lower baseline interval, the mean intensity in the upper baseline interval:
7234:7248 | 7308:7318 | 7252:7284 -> -0.82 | 16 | 16.7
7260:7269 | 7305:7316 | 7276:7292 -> 0.46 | 16.8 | 16.5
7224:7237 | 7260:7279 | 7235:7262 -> 0.84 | 16.4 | 16.9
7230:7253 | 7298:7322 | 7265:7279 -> -0.55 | 16.1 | 16.6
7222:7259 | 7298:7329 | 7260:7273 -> -0.41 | 16.2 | 16.6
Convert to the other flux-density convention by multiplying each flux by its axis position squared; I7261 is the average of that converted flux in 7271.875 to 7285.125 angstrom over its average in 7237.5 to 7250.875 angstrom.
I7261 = 1.05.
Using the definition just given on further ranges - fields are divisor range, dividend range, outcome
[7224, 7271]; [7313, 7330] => 1.05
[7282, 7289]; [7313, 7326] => 1.06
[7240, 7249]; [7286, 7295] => 1.02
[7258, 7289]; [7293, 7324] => 1.01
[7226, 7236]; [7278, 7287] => 1.00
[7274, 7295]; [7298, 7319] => 1.02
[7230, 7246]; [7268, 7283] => 1.06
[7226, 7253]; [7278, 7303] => 1.02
